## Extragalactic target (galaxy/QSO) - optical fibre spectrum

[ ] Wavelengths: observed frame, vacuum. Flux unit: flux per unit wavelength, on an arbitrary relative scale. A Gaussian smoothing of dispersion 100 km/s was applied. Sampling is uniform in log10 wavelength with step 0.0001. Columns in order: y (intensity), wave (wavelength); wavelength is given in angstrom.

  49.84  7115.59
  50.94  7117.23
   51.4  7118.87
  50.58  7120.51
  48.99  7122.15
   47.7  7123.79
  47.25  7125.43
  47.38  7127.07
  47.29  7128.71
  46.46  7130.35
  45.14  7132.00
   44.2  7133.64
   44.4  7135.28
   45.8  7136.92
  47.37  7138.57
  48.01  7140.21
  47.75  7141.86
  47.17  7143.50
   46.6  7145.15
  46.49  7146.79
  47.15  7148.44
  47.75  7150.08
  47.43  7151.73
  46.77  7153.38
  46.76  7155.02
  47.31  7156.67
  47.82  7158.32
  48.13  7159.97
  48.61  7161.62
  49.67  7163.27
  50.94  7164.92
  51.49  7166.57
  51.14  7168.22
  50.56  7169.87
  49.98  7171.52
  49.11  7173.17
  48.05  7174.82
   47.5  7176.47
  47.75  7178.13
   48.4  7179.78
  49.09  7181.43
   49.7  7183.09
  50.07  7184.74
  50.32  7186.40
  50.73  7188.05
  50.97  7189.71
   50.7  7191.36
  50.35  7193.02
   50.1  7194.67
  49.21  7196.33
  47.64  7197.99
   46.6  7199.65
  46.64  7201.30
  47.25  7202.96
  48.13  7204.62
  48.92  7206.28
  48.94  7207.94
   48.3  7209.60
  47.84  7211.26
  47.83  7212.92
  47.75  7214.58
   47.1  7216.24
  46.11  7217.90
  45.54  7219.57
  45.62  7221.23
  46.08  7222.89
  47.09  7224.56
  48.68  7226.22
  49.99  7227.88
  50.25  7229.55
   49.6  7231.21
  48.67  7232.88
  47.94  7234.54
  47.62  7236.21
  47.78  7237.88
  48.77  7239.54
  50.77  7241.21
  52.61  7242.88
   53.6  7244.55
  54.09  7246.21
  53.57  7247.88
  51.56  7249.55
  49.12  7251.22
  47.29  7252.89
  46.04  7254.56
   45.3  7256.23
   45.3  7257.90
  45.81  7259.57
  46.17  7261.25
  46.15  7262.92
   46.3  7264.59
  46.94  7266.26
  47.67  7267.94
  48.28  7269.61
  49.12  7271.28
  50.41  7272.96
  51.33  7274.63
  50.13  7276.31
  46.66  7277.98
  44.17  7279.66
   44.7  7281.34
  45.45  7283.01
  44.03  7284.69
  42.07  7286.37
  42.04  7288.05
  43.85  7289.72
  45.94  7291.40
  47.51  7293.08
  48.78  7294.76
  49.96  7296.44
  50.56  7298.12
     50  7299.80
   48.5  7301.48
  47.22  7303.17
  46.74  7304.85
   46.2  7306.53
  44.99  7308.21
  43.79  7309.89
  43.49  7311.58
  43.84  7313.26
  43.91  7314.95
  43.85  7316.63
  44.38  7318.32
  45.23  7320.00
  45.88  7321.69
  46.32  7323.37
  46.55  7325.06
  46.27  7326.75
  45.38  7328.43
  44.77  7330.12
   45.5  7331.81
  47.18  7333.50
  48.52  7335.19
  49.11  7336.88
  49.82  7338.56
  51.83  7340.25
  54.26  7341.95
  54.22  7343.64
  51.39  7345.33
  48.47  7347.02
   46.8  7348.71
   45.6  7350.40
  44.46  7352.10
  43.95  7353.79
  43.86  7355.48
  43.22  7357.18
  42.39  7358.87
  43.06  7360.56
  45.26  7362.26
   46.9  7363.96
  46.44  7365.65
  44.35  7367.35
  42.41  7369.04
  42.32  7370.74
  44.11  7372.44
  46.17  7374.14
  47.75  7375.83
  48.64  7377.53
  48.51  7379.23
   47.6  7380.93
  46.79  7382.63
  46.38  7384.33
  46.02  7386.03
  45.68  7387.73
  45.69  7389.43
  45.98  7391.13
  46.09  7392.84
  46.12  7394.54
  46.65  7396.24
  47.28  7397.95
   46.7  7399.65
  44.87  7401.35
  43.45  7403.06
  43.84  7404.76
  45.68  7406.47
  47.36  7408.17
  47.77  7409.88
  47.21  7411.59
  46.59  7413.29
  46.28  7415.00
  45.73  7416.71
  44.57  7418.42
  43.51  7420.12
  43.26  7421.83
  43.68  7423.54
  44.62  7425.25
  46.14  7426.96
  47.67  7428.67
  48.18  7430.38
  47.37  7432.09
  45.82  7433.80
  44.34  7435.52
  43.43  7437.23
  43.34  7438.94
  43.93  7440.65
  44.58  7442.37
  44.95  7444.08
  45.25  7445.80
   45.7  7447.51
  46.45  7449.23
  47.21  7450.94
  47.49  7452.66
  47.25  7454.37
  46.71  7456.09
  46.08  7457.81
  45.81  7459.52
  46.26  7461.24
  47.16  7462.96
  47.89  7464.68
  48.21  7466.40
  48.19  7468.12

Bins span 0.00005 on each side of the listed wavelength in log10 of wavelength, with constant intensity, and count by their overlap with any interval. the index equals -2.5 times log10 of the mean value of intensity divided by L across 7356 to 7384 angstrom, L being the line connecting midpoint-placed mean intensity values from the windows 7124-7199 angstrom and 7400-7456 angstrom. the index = 0.02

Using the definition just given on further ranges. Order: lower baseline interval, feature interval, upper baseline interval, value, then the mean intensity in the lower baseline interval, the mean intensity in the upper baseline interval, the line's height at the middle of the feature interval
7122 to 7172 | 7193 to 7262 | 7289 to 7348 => -0.02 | 47.7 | 47.3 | 47.5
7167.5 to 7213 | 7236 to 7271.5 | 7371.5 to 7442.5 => -0.01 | 49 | 45.8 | 48.1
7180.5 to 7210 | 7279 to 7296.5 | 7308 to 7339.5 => 0.04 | 49.1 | 45.8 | 46.7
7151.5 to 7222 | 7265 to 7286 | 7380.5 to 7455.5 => 0.01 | 48.6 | 45.8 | 47.5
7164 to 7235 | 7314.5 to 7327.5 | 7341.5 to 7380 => 0.04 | 48.7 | 46.2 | 46.8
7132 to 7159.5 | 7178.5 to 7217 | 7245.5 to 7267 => -0.03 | 46.8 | 47.9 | 47.3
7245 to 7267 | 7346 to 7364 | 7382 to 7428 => 0.04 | 48.1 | 45.7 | 46.5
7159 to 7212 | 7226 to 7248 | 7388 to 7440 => -0.04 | 49.1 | 45.6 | 48.4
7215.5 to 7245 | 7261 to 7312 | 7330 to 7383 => 0.02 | 48.5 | 46.8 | 47.7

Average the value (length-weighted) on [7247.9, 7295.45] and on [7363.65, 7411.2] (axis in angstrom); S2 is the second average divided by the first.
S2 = 0.98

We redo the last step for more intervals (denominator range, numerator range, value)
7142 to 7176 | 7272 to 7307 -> 0.97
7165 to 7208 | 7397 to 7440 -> 0.92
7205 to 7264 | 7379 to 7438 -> 0.95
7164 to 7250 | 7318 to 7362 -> 0.95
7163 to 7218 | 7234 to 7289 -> 0.98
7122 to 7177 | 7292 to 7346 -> 0.99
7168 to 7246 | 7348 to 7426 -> 0.93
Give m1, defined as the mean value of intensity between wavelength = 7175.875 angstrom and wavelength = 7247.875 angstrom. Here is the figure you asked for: 48.9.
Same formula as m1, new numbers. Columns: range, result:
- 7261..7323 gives 46.4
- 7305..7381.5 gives 46.2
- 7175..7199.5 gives 49.3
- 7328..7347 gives 49.3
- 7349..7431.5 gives 45.6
